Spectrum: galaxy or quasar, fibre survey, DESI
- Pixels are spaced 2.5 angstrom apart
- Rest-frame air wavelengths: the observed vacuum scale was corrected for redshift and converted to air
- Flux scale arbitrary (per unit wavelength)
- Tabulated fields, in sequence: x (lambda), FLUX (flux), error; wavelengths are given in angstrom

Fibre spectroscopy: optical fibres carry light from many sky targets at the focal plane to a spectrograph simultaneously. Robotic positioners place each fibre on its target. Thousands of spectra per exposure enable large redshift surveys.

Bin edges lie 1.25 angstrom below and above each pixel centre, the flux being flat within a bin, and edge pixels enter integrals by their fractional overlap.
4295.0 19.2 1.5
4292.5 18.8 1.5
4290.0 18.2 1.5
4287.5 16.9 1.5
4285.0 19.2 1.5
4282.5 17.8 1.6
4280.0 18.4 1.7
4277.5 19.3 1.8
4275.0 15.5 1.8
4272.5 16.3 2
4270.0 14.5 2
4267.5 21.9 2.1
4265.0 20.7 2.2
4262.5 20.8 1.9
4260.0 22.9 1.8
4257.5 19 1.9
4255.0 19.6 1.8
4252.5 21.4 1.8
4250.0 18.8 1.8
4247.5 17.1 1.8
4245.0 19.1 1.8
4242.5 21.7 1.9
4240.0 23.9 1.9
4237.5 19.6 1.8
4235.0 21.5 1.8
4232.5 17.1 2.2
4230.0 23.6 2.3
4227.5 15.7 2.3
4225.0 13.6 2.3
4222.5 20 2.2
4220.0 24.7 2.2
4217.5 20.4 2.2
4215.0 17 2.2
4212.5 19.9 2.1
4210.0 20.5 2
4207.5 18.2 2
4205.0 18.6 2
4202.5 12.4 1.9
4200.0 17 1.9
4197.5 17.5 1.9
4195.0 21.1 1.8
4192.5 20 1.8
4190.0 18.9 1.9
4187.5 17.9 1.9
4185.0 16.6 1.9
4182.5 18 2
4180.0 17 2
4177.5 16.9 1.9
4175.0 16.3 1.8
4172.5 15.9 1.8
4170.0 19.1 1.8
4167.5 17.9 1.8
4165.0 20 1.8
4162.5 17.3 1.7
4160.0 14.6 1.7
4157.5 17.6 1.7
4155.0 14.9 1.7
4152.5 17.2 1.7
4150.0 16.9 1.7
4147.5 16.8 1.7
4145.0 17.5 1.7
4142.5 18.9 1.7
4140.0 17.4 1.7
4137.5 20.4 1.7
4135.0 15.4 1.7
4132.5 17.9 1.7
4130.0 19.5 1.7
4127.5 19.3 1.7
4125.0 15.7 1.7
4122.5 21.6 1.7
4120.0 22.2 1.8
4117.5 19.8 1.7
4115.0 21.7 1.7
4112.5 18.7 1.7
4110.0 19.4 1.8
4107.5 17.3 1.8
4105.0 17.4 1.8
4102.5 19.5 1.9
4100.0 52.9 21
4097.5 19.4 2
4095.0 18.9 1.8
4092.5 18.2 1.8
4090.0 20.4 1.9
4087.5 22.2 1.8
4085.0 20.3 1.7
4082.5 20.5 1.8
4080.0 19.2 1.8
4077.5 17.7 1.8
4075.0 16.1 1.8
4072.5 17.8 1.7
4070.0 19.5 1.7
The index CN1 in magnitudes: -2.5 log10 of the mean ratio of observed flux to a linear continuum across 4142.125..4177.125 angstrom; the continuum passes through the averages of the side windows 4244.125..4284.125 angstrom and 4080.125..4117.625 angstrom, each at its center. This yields 0.20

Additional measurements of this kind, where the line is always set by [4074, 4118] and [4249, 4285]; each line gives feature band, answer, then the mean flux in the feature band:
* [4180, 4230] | 0.08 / 18.4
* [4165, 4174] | 0.13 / 17.9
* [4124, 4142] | 0.15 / 18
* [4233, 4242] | -0.10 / 21.3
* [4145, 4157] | 0.23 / 16.6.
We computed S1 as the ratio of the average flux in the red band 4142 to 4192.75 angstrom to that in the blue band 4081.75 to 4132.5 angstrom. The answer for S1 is 0.8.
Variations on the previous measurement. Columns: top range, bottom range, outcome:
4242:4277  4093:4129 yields 0.89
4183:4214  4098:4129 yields 0.83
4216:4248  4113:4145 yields 1.04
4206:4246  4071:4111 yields 0.94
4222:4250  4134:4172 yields 1.11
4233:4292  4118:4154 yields 1.05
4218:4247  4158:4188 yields 1.16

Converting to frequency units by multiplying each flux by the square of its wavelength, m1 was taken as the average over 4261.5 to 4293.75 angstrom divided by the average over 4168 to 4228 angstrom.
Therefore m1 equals 1.05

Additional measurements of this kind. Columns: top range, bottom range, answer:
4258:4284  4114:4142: 1.05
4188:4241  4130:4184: 1.13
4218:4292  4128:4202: 1.14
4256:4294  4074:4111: 0.96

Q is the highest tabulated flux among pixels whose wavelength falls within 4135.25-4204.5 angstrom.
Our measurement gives 21.1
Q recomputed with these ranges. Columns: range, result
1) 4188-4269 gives 24.7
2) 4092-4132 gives 52.9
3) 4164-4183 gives 20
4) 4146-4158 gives 17.6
